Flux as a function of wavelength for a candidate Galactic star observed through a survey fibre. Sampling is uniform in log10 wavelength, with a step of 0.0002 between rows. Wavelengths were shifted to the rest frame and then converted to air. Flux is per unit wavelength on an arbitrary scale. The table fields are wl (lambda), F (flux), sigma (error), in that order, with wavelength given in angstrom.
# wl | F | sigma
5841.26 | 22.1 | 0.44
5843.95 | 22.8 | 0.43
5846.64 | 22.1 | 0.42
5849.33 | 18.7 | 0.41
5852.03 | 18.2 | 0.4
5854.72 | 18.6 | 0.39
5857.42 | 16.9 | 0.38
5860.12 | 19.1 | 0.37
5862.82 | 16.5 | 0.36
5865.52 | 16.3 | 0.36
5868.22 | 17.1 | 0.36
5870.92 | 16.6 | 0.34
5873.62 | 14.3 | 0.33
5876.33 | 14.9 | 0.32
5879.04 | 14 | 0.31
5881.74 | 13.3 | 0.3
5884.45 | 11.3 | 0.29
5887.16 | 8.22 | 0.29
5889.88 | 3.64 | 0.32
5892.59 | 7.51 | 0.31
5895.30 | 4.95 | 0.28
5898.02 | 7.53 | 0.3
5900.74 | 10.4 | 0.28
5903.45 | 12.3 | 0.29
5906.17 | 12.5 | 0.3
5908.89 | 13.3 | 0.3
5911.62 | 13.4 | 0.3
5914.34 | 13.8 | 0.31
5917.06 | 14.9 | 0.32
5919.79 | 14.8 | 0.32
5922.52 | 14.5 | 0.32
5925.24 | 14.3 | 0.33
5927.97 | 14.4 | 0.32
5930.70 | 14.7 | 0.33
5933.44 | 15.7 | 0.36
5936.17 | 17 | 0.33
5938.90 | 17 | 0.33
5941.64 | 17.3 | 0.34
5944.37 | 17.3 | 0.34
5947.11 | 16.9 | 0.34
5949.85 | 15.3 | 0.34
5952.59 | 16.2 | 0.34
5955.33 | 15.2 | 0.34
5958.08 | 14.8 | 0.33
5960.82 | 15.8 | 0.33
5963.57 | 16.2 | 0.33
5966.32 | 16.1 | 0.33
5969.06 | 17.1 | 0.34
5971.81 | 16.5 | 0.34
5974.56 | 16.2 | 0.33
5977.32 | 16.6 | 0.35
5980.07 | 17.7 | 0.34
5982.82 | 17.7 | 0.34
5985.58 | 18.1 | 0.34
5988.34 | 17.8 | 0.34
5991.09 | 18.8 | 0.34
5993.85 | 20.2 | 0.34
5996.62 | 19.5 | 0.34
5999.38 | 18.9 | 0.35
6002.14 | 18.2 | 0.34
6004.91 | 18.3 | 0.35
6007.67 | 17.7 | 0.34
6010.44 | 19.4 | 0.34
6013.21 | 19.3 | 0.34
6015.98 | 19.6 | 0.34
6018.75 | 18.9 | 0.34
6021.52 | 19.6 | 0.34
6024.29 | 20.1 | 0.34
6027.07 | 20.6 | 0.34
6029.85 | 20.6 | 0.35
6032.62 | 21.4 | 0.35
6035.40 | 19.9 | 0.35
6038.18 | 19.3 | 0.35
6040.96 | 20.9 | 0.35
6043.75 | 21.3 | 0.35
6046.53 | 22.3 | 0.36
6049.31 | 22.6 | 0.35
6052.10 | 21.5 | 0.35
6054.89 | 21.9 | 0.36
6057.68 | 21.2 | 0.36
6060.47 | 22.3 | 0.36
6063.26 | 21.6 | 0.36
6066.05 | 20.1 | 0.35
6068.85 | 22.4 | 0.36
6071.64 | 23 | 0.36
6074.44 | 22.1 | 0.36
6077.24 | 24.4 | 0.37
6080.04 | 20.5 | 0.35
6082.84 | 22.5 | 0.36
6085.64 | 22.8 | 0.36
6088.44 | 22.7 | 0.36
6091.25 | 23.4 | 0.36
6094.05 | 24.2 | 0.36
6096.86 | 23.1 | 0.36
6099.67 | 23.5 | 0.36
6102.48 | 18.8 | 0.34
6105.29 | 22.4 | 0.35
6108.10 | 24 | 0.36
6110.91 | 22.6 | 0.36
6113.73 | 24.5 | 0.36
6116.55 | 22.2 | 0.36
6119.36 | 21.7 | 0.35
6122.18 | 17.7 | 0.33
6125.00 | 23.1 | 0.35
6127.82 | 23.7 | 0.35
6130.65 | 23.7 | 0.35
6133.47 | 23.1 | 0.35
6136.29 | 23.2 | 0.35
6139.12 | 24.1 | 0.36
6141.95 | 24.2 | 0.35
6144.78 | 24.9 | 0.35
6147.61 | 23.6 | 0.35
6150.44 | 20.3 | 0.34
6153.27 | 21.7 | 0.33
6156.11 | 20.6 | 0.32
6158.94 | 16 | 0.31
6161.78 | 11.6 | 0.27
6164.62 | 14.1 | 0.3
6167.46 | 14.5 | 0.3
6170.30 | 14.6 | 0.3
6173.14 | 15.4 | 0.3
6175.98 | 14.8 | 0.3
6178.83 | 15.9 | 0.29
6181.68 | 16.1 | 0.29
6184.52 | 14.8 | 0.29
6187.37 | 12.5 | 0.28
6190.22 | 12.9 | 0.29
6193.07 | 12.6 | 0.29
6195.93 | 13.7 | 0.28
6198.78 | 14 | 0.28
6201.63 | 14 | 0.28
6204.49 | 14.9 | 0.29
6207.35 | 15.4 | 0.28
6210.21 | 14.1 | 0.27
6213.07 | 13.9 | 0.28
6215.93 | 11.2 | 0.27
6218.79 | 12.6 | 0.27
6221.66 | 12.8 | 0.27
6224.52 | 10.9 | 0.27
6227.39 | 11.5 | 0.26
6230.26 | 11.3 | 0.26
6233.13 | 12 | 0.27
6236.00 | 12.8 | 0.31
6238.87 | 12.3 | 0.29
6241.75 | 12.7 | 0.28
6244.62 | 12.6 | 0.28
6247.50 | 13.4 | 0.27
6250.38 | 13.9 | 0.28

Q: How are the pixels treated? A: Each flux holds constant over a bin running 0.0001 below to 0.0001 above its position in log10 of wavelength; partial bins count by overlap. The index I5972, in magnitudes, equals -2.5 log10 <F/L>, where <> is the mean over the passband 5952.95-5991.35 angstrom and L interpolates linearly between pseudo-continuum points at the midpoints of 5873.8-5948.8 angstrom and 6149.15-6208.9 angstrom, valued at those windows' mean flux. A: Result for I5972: -0.23 mag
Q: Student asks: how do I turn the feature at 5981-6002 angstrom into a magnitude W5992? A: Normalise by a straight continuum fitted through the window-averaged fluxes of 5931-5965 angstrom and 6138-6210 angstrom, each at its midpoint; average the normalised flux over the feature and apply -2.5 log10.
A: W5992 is -0.15 mag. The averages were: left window 16.2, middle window 18.7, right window 16.6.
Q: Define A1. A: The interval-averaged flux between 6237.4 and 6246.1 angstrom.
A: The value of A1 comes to 12.5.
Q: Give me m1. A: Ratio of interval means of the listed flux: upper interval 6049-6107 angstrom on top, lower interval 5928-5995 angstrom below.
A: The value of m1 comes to 1.33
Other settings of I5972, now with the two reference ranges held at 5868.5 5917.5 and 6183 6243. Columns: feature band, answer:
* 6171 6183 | -0.204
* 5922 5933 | -0.238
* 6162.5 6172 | -0.115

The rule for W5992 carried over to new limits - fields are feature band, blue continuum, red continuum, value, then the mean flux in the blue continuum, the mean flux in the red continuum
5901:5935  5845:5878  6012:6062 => 0.308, 17.5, 20.7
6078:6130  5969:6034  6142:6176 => -0.223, 18.7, 18.1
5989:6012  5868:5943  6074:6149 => -0.081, 12.9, 22.9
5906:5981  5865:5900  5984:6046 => -0.036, 11.4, 19.5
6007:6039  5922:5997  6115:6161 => -0.071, 16.6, 22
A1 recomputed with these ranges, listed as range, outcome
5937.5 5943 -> 17.1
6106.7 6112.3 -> 23.3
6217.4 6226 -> 12.1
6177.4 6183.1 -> 16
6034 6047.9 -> 20.7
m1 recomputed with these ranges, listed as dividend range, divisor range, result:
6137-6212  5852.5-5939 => 1.23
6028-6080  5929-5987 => 1.31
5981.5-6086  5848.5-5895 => 1.44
